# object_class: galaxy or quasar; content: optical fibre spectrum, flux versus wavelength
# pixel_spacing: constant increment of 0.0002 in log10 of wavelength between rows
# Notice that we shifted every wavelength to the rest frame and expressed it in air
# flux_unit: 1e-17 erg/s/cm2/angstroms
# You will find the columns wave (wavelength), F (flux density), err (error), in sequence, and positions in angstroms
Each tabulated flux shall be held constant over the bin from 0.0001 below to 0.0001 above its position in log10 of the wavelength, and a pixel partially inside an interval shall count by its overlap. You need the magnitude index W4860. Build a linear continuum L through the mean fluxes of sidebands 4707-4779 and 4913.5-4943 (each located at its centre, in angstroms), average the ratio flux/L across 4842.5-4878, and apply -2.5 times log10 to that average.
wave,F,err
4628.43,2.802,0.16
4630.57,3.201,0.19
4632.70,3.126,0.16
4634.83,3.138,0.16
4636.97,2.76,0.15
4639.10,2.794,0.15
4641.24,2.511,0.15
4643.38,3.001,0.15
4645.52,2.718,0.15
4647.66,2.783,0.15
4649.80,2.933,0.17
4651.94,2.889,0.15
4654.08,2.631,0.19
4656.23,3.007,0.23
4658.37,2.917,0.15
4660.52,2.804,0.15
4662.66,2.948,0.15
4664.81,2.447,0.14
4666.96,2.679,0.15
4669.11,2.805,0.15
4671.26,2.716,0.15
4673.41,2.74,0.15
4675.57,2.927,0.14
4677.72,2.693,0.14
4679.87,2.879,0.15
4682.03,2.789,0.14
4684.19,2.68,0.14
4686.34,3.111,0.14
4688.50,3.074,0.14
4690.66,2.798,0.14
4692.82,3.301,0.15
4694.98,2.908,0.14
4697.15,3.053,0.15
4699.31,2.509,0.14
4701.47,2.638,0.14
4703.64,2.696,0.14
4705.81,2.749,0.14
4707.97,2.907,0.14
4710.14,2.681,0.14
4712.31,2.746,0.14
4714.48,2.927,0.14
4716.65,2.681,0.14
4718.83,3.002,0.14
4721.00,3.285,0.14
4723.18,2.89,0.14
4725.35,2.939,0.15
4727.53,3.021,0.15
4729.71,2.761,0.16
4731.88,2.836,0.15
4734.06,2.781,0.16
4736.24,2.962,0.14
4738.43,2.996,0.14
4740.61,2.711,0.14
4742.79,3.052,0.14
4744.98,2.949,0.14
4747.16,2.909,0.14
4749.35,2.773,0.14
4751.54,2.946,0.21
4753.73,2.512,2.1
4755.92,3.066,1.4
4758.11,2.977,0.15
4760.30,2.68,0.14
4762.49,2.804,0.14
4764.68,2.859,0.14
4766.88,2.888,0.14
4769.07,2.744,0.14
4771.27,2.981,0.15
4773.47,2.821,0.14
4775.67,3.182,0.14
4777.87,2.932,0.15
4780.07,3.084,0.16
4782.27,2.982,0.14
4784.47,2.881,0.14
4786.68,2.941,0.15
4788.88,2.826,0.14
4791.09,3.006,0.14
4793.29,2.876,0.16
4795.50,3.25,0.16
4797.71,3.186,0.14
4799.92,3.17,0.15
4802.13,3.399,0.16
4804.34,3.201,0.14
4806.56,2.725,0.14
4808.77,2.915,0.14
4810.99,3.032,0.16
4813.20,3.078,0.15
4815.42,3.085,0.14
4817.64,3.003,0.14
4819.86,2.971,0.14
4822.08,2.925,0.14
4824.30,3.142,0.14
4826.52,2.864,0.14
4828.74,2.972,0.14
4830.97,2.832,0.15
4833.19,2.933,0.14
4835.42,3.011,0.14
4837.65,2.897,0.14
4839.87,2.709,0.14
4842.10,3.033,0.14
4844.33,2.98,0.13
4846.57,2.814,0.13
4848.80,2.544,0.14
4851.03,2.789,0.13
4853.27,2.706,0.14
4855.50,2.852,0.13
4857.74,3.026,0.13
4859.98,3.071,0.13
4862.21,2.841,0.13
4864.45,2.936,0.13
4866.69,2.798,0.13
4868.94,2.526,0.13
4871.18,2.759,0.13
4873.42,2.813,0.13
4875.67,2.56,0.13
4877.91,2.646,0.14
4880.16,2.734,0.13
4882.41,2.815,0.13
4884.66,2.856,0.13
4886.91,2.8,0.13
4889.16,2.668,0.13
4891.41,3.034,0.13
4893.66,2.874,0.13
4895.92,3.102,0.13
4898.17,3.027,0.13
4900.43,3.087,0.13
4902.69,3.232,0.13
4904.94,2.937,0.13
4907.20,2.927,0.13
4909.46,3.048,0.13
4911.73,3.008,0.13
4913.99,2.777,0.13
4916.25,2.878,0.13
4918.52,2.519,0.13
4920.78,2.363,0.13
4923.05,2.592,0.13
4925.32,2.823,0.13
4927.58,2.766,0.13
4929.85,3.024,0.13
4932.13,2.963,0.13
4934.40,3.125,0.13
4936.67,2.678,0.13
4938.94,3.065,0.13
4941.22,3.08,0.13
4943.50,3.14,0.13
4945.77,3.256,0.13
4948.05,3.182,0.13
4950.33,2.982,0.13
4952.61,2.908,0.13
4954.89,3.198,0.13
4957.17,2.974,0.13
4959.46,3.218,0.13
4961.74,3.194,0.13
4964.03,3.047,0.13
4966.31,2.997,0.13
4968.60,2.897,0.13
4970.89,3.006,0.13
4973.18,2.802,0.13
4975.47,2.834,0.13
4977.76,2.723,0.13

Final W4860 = 0.02 mag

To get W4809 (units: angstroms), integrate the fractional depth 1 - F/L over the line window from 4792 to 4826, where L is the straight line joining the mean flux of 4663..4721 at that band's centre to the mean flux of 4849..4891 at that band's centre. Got -3.2 angstroms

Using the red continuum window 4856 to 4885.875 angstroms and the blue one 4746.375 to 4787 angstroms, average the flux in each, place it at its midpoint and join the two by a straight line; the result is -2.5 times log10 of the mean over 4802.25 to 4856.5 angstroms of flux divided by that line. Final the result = -0.03 mag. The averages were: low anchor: 2.89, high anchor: 2.8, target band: 2.93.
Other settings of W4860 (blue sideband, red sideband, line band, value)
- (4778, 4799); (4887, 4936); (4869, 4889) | 0.07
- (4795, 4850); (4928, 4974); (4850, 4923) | 0.06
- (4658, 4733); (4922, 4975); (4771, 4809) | -0.05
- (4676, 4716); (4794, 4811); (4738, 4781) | 0.04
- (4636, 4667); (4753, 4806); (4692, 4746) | 0.00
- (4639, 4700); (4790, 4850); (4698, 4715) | 0.05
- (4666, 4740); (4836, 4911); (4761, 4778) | -0.01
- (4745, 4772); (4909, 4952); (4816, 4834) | -0.03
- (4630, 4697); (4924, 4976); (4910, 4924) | 0.11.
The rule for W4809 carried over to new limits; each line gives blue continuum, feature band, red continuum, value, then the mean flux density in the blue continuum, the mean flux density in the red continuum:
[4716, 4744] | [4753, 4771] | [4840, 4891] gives 0.4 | 2.92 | 2.8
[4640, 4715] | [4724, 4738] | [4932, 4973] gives -0.1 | 2.82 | 3.05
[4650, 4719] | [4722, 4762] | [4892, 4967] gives -0.3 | 2.82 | 2.97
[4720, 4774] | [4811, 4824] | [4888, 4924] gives -0.6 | 2.89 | 2.88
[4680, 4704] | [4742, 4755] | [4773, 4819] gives 0.5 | 2.87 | 3.03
